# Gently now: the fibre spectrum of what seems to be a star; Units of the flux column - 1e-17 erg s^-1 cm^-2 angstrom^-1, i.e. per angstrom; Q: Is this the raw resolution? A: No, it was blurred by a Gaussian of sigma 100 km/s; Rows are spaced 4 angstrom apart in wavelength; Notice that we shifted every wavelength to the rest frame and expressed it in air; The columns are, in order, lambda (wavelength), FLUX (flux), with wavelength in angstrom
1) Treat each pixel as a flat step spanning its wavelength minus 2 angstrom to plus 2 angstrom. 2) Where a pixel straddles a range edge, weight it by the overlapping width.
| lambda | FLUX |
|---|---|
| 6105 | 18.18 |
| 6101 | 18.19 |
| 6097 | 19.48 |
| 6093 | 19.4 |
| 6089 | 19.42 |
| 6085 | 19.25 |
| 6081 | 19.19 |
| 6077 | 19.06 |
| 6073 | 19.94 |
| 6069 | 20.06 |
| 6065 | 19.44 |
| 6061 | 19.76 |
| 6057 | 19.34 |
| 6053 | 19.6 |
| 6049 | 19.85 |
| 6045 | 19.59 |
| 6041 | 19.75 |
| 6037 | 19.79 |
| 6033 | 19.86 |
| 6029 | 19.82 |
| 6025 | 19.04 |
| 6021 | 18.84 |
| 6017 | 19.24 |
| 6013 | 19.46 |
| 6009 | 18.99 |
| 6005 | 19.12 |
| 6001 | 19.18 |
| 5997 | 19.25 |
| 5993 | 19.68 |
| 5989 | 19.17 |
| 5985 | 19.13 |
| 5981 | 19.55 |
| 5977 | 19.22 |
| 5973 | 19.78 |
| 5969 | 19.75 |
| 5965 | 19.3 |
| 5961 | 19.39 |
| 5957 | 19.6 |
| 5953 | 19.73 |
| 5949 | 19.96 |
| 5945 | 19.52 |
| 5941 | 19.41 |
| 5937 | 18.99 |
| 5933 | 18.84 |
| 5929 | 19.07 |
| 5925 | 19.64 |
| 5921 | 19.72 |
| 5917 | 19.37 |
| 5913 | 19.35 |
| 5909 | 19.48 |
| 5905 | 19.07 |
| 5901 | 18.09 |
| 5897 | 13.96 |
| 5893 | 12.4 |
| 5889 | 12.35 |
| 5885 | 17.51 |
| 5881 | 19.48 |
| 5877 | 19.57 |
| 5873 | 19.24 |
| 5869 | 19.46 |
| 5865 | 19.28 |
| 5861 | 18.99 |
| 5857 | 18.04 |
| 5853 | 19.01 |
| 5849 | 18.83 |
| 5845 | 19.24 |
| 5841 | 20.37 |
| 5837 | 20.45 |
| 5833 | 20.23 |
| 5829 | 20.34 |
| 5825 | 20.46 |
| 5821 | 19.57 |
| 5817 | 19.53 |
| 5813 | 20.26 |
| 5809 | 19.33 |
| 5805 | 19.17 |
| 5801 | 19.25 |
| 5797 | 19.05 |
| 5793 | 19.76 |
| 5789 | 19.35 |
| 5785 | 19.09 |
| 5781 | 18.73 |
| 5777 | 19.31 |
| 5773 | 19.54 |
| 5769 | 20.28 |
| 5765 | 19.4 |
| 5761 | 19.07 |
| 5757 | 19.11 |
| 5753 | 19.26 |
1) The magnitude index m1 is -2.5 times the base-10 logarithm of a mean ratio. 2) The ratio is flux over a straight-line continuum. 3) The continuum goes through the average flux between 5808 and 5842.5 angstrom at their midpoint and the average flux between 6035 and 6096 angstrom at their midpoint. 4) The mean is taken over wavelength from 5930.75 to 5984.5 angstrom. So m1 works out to 0.02 mag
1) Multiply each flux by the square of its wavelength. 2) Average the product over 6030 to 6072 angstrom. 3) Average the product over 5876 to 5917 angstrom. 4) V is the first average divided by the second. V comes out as 1.2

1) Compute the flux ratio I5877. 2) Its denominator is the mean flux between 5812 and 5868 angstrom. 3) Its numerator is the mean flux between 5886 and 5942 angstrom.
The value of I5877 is 0.9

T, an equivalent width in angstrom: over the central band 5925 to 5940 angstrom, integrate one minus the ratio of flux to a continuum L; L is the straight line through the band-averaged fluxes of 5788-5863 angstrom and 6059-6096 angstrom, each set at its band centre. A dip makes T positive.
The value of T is 0.3 angstrom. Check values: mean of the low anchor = 19.5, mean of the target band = 19.1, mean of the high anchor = 19.5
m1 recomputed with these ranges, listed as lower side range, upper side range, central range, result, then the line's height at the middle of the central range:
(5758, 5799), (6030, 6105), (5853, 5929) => 0.07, 19.4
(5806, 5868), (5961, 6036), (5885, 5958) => 0.07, 19.5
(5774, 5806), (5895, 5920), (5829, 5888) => -0.03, 18.7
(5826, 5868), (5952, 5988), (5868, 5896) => 0.15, 19.5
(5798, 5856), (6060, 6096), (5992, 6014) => 0.02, 19.5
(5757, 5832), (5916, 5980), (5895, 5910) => 0.11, 19.5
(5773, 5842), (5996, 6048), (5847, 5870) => 0.04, 19.6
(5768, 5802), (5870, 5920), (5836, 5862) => -0.05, 18.3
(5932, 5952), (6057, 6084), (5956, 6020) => 0.01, 19.4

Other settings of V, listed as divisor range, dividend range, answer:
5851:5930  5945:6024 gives 1.10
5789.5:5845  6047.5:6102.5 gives 1.07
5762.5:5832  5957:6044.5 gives 1.06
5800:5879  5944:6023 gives 1.04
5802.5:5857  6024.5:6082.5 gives 1.07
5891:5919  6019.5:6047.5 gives 1.17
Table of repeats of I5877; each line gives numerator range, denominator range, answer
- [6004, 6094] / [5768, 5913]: 1.03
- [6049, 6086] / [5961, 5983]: 1.00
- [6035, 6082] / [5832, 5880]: 1.01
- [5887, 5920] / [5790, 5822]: 0.86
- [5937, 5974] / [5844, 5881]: 1.02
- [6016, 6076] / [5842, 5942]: 1.07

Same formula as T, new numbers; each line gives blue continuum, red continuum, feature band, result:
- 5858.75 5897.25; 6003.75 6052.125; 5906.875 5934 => -2.1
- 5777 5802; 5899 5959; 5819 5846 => -1.2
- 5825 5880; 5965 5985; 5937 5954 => -0.1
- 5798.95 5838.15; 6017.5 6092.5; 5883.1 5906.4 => 5.0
